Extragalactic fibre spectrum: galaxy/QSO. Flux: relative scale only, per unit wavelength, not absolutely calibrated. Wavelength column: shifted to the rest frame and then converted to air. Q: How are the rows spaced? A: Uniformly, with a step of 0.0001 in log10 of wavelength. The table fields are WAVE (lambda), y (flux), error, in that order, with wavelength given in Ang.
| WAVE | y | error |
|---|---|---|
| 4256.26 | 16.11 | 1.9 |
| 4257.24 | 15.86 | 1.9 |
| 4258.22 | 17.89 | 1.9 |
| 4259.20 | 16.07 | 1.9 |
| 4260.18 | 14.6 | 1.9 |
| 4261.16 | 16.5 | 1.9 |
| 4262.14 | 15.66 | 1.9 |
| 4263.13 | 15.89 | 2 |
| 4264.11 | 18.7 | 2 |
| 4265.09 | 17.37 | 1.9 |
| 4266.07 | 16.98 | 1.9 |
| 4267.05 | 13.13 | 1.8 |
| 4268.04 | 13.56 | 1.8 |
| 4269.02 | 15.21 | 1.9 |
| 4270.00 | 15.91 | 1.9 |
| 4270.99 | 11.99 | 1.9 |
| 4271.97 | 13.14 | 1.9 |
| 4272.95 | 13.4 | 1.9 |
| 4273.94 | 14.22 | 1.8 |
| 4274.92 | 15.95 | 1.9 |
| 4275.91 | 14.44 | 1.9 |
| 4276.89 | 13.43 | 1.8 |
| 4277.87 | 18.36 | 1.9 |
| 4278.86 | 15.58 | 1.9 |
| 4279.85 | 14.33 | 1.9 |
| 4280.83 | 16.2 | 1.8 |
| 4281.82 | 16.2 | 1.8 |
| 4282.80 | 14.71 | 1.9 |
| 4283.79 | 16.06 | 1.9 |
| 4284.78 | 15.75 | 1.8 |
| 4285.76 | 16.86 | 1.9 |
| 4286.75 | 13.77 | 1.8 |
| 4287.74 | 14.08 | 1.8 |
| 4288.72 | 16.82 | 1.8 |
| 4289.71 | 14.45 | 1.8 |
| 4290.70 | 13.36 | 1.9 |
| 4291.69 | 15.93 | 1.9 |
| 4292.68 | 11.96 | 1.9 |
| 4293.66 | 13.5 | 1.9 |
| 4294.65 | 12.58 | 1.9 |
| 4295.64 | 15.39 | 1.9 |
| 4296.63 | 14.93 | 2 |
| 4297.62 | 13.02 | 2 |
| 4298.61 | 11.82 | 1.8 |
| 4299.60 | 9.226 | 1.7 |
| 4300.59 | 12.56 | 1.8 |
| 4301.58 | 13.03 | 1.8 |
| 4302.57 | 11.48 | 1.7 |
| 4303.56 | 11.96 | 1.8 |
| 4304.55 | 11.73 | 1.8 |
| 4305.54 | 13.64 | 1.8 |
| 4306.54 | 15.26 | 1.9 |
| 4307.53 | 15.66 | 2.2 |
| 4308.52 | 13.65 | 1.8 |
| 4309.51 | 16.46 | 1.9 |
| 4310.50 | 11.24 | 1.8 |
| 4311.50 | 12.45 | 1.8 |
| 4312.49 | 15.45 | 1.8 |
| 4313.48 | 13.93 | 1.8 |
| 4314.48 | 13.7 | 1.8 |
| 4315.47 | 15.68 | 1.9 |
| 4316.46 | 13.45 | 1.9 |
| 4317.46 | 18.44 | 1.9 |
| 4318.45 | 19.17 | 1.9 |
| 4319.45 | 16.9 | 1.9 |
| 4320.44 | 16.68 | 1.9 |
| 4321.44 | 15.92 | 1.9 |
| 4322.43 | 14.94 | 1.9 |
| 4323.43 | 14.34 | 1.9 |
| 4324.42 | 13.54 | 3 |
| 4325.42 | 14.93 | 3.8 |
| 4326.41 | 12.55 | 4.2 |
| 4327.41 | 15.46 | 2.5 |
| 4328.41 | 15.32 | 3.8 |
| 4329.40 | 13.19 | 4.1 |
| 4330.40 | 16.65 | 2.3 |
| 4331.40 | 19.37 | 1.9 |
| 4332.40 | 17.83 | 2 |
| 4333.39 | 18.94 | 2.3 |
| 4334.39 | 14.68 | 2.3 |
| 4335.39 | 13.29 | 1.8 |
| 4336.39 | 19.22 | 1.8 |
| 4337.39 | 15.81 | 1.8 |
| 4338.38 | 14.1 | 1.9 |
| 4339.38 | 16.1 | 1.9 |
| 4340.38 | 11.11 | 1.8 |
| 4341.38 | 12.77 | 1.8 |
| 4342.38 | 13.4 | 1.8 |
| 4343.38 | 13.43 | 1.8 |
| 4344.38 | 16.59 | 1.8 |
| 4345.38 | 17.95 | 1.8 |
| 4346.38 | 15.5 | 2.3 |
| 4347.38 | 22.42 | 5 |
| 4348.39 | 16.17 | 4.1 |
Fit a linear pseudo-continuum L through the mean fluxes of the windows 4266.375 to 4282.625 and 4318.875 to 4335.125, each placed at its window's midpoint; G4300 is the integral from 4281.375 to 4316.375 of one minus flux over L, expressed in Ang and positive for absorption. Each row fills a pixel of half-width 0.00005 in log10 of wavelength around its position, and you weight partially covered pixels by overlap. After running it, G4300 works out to 2.8 Ang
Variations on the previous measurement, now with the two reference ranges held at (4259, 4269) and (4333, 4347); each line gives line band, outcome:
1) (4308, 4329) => 0.6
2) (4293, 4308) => 2.4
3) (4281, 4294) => 0.6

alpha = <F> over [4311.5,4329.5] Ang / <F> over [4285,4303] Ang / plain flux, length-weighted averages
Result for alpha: 1.1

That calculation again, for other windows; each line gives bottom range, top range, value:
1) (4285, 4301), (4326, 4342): 1.12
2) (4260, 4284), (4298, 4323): 0.93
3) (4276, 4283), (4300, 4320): 0.92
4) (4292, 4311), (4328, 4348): 1.21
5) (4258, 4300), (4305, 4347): 1.03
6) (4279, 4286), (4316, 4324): 1.03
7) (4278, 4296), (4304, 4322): 1.00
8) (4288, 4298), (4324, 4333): 1.09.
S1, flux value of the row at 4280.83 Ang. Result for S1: 16.2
